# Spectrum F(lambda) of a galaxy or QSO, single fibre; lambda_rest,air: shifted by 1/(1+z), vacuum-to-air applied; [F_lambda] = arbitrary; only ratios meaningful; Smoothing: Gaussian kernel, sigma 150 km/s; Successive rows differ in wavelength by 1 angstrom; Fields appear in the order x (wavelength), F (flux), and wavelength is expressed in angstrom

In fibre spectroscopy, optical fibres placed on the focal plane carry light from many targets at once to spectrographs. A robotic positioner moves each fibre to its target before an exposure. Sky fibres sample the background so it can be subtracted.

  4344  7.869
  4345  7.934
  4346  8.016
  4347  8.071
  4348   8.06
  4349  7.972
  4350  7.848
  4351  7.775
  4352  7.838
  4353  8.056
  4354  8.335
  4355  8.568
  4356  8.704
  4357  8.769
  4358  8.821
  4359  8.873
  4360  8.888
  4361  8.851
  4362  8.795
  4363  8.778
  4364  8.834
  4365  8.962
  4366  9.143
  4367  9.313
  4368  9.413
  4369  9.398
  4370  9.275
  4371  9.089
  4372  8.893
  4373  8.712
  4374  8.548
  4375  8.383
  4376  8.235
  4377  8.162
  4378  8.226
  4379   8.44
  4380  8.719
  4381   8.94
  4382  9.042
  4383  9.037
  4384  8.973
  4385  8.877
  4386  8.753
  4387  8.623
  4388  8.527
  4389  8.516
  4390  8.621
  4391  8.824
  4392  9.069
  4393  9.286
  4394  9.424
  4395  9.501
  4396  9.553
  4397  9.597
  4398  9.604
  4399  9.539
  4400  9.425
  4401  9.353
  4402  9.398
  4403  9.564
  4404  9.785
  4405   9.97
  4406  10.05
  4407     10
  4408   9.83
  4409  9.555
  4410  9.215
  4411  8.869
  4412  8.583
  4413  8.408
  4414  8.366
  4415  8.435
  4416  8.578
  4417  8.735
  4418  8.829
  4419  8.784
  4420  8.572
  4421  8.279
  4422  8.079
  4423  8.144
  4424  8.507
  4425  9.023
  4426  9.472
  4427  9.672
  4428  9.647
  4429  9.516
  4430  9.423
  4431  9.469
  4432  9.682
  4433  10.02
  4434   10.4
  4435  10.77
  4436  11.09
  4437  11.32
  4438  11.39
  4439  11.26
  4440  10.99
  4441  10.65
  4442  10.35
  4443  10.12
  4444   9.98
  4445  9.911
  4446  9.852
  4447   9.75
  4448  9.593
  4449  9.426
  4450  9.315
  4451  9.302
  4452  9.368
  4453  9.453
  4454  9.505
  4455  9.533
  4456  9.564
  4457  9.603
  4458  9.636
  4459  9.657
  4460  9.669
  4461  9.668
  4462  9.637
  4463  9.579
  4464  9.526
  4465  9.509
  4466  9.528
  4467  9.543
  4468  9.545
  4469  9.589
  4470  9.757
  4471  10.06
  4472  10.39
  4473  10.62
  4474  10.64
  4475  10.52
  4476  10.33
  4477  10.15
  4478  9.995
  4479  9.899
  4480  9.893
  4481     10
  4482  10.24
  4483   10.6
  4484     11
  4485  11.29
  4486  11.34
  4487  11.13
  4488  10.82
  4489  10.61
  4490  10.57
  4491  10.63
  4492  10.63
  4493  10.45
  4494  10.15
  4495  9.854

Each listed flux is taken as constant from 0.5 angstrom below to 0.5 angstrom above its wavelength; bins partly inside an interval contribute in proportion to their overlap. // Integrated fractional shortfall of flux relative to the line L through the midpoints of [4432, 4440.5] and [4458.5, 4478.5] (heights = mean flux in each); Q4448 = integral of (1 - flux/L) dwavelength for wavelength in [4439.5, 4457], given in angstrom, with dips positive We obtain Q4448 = 1.2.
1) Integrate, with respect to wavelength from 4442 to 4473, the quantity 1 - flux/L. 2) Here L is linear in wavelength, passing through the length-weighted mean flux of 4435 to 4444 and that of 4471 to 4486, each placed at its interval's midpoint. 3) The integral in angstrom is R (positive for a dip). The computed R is 2.81 angstrom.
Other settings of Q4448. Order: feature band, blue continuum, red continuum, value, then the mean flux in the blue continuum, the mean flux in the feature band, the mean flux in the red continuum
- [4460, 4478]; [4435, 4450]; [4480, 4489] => 1.2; 10.4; 9.91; 10.7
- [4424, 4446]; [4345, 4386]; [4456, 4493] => -1.2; 8.63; 10.2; 10.2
